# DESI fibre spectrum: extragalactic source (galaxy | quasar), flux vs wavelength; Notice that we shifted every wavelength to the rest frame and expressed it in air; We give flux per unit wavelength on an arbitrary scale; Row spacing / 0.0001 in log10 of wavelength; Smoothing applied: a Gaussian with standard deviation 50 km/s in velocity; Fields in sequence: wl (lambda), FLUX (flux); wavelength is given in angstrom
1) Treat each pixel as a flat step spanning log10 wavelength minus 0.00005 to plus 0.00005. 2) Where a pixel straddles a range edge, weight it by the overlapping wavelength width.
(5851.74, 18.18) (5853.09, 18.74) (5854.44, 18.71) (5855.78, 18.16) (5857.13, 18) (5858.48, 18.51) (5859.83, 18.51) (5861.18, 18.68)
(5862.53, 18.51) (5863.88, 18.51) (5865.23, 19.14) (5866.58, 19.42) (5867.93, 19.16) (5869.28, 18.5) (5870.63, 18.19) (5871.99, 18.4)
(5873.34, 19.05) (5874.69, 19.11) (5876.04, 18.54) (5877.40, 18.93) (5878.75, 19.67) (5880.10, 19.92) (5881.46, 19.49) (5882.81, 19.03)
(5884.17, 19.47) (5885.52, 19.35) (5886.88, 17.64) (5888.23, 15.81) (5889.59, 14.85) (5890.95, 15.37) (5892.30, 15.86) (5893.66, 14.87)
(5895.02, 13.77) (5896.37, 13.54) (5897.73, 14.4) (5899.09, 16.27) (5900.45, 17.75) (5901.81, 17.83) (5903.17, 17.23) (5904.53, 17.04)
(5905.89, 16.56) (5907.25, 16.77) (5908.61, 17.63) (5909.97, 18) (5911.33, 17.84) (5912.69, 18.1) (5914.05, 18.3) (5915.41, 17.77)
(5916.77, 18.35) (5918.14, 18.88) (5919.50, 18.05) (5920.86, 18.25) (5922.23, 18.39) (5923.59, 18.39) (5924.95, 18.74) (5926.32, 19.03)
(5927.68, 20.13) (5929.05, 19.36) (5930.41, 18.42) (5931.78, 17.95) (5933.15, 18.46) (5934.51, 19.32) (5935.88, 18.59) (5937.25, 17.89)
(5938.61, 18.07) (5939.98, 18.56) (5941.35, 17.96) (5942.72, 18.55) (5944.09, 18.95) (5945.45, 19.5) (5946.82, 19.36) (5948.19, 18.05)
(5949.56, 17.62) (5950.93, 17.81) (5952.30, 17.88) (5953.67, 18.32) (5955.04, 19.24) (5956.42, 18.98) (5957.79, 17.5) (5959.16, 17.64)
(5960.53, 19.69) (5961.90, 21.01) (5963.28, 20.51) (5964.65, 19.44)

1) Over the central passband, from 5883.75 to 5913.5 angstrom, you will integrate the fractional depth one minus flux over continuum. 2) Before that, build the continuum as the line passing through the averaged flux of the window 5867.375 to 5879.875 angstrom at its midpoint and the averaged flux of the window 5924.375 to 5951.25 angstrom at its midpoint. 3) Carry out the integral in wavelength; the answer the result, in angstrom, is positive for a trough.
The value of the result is 3.43 angstrom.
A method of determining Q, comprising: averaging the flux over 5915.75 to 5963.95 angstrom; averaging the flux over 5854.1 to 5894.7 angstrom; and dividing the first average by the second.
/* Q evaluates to 1.03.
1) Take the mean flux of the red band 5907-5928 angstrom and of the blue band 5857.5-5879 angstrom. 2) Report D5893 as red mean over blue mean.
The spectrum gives 1.0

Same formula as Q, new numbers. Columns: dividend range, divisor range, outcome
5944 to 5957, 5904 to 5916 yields 1.06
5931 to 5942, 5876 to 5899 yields 1.08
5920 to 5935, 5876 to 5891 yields 1.03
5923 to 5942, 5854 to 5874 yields 1.00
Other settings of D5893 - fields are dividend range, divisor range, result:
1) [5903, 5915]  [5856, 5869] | 0.94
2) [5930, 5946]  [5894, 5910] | 1.14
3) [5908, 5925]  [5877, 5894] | 1.03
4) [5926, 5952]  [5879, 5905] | 1.10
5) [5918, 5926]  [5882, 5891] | 1.05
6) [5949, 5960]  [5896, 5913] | 1.08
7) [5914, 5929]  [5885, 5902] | 1.17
